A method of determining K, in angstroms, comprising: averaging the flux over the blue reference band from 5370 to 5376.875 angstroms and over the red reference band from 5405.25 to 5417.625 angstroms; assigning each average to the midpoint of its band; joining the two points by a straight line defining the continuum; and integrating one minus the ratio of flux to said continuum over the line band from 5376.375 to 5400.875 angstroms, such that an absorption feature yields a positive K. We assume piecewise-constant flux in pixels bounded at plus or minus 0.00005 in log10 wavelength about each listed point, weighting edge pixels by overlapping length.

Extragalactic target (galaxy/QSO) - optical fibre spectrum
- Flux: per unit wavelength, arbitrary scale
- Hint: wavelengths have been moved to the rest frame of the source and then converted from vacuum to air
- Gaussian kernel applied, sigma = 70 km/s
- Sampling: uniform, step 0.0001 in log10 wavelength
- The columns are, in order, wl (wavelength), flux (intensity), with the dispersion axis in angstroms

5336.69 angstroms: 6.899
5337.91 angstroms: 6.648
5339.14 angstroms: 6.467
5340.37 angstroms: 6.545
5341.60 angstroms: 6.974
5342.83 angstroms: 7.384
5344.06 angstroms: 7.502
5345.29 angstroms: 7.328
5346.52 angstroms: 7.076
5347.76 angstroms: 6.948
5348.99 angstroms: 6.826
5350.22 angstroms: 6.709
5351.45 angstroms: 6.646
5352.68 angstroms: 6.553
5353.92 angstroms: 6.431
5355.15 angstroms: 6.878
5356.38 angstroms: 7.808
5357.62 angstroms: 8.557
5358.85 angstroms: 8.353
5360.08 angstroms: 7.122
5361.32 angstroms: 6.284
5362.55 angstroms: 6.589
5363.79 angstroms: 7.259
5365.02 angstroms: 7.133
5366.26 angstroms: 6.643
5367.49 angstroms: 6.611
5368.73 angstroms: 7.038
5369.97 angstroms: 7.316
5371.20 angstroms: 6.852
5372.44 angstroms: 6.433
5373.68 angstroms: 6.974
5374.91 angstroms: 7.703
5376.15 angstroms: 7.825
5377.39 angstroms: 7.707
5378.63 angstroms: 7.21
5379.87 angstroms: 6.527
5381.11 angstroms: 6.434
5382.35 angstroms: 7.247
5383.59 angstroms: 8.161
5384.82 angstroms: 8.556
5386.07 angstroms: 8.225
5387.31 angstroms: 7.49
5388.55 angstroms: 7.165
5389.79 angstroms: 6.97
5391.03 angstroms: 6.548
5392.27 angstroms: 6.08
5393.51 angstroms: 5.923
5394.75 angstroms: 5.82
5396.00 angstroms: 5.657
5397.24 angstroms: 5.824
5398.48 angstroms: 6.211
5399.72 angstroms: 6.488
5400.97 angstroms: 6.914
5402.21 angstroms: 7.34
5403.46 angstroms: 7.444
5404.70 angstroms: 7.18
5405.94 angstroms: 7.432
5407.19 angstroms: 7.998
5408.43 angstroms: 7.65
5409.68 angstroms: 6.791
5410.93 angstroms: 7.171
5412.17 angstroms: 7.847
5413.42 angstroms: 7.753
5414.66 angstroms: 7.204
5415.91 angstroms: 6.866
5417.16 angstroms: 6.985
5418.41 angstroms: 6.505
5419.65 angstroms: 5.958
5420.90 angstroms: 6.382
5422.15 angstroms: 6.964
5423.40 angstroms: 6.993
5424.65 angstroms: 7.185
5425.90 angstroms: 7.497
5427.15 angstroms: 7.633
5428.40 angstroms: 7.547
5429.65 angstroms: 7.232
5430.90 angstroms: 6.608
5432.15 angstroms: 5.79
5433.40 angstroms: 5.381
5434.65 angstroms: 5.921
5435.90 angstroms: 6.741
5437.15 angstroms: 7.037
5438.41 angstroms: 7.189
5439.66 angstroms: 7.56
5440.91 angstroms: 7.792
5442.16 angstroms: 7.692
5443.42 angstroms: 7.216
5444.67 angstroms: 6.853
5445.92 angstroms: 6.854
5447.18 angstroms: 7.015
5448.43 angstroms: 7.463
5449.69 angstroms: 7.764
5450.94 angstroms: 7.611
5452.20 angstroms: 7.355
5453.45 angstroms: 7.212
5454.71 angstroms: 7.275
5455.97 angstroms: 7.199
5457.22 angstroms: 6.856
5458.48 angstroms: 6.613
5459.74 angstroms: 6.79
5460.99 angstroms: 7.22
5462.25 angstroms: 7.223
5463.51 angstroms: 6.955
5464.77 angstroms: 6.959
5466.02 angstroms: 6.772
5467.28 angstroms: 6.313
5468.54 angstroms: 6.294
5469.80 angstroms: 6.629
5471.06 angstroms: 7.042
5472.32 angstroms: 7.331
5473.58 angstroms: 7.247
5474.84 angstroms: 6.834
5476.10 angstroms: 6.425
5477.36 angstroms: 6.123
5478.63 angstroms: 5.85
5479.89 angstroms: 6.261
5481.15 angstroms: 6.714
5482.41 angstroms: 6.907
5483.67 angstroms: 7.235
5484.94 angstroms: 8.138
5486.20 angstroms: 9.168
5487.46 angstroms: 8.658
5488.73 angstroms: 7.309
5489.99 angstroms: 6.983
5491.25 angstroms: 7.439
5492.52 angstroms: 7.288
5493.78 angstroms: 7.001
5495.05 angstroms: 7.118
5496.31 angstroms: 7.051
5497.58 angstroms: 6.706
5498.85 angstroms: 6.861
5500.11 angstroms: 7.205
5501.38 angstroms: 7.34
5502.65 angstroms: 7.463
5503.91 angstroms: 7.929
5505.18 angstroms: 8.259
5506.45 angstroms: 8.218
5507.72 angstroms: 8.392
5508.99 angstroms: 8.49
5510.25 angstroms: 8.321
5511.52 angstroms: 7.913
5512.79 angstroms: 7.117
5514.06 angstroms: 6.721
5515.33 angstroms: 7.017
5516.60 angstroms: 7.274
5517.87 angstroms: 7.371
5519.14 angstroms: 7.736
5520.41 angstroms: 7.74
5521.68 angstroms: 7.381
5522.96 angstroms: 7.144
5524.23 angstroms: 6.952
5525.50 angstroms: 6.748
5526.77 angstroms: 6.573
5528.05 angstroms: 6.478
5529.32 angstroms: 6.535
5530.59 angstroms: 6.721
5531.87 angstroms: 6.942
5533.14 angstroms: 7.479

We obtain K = 1.3 angstroms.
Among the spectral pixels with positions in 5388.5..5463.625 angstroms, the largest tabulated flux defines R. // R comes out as 7.998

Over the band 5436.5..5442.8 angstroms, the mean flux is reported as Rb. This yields 7.45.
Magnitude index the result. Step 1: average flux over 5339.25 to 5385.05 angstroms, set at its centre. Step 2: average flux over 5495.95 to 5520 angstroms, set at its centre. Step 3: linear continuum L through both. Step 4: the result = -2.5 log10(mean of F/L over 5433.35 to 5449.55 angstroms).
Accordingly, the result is 0.04 mag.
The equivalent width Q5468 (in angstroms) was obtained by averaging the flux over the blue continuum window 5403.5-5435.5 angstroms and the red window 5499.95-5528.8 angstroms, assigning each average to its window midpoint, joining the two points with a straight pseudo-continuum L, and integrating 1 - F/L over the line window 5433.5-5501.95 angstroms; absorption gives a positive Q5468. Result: 1.5 angstroms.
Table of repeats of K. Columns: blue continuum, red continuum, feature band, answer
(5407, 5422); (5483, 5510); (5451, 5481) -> 2.4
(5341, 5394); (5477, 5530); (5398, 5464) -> 1.3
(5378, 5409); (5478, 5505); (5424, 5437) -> 0.6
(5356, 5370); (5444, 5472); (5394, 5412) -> 0.6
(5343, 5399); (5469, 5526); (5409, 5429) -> 0.1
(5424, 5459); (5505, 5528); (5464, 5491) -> 0.9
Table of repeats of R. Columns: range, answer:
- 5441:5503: 9.168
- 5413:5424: 7.753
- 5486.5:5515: 8.658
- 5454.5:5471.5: 7.275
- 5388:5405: 7.444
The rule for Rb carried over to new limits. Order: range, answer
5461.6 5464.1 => 7.08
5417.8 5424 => 6.56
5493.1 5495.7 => 7.08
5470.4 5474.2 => 7.2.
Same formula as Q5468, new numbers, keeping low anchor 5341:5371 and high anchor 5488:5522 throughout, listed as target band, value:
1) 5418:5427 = 0.52 angstroms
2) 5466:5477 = 0.95 angstroms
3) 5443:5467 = 0.78 angstroms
